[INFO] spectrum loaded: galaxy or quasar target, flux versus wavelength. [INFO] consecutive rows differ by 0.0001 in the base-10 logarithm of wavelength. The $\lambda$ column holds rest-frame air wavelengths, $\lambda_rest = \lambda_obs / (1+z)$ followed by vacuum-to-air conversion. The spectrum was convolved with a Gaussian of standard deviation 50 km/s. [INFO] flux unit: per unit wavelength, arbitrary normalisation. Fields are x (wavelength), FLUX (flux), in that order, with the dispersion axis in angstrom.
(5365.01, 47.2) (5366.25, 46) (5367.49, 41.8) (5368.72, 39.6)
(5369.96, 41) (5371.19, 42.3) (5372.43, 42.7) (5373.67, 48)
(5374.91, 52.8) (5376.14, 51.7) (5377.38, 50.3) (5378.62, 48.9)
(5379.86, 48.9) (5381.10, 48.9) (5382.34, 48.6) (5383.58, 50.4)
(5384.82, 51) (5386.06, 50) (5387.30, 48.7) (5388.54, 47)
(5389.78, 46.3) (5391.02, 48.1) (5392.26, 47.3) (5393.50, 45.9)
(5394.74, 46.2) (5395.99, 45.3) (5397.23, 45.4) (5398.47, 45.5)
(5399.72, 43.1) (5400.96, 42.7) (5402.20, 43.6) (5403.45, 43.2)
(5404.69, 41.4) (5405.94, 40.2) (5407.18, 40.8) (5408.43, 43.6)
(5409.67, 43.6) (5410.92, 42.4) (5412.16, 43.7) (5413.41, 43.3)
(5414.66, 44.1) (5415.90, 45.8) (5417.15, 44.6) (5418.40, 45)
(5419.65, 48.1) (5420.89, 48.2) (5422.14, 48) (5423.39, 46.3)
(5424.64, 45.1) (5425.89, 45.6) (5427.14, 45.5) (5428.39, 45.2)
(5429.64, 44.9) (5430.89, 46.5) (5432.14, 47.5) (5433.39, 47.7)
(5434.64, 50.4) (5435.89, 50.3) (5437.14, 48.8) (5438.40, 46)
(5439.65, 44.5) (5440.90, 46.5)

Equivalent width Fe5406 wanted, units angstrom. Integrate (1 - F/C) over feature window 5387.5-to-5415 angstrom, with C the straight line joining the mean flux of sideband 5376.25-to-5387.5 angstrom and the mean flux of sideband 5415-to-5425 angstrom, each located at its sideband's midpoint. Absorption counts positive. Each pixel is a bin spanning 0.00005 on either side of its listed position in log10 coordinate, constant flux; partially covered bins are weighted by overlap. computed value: 2.12 angstrom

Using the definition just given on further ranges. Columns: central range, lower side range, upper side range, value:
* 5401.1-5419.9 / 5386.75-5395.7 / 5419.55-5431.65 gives 1.3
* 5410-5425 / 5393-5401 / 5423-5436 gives 0.2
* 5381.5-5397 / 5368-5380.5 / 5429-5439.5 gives -0.3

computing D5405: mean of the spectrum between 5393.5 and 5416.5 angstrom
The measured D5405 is 43.6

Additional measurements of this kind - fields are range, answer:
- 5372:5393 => 48.8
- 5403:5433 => 44.7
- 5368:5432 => 45.8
